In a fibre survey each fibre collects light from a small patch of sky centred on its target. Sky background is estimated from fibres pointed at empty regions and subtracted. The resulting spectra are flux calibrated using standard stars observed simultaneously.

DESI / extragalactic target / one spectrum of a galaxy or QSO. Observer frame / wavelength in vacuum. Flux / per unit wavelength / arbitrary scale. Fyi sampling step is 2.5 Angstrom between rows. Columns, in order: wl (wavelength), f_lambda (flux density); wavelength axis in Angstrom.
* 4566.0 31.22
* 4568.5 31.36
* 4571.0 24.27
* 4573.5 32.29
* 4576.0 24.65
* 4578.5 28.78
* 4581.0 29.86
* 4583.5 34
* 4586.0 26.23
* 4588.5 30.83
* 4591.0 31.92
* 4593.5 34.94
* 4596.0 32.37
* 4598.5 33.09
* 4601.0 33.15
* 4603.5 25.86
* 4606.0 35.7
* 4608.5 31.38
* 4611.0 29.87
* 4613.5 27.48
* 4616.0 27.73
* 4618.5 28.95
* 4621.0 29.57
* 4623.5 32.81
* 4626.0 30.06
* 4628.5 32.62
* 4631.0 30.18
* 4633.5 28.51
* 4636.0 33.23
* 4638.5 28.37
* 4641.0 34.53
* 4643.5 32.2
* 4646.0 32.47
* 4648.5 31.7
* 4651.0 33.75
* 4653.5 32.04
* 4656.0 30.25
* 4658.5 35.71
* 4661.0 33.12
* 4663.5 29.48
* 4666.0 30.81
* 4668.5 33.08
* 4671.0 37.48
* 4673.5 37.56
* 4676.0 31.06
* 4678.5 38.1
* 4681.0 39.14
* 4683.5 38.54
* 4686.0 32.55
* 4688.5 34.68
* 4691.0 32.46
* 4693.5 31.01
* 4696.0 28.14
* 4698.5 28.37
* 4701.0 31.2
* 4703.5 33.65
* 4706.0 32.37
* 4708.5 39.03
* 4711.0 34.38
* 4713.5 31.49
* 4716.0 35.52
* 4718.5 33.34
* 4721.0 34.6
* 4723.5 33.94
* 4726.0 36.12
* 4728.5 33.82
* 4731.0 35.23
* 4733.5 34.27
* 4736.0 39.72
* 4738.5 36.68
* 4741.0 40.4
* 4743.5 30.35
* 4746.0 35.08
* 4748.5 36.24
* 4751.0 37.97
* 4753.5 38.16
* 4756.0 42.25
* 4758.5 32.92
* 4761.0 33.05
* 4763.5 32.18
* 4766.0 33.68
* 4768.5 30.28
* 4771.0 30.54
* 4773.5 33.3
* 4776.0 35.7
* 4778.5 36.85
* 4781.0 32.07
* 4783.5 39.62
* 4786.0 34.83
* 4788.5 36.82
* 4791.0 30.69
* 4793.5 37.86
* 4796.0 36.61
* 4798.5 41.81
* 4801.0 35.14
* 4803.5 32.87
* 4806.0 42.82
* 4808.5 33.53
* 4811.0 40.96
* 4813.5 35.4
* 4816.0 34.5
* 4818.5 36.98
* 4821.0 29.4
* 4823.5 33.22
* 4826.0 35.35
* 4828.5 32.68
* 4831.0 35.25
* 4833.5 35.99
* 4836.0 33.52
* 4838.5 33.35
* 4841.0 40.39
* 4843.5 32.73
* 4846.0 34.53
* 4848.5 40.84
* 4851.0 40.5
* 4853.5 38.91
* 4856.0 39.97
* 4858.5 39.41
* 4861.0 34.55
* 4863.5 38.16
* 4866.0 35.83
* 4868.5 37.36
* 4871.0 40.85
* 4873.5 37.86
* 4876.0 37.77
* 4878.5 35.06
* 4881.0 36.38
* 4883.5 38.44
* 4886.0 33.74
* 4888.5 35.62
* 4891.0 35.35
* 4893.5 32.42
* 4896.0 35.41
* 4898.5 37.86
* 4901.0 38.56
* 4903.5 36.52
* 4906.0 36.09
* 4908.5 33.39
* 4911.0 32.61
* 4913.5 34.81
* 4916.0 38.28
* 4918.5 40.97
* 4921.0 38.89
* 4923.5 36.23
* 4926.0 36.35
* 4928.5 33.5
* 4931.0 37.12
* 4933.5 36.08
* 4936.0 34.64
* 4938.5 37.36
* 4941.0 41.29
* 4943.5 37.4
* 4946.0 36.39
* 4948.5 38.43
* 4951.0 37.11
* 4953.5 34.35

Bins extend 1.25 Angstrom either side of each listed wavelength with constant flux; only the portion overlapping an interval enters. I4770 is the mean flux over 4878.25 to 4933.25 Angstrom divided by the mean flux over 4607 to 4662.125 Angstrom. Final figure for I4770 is 1.16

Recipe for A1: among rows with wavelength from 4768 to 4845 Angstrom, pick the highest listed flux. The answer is 42.82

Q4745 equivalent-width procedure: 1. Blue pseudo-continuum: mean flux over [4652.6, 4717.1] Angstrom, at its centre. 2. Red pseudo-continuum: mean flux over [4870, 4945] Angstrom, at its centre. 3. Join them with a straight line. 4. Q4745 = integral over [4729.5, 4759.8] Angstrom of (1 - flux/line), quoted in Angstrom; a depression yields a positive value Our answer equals -2.0 Angstrom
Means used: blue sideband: 33.5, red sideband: 36.5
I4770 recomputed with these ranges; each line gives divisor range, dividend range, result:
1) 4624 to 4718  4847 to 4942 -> 1.12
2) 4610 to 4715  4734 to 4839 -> 1.09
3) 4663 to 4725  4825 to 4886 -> 1.09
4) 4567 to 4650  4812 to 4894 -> 1.18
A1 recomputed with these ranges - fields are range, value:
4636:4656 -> 34.53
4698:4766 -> 42.25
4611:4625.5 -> 32.81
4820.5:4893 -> 40.85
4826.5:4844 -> 40.39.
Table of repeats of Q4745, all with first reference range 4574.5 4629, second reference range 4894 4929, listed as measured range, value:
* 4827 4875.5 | -2.4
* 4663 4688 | -2.4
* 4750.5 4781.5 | -0.8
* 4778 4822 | -2.3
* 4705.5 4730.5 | -1.4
